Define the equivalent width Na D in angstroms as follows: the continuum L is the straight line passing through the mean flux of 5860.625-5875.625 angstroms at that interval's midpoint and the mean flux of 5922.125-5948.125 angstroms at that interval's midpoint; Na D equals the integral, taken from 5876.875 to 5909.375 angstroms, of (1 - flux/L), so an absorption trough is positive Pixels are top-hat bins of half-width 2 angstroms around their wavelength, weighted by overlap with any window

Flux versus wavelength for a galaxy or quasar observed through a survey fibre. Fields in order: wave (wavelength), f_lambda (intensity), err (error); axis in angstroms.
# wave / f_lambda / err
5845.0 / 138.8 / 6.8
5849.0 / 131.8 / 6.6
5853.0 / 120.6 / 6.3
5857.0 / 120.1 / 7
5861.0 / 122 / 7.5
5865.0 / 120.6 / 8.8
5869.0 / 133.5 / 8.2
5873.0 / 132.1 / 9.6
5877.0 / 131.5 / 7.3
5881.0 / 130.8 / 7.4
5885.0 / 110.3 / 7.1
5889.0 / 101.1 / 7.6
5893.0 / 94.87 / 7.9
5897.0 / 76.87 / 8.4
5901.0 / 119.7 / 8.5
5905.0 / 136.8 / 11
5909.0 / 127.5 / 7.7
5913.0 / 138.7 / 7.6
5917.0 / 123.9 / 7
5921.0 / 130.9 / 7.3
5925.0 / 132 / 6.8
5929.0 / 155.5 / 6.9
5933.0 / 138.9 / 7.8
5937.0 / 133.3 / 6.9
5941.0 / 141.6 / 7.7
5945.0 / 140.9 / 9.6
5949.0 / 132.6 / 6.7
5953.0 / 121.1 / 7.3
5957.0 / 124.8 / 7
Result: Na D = 4.8 angstroms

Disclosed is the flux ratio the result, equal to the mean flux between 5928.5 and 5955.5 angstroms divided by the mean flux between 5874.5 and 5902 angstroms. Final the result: 1.25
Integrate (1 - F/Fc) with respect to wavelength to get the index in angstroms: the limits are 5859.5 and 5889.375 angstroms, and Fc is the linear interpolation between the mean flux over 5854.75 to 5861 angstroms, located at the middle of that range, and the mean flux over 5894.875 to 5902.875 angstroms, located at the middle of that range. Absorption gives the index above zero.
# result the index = -3.34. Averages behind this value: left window 121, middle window 124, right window 97.9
